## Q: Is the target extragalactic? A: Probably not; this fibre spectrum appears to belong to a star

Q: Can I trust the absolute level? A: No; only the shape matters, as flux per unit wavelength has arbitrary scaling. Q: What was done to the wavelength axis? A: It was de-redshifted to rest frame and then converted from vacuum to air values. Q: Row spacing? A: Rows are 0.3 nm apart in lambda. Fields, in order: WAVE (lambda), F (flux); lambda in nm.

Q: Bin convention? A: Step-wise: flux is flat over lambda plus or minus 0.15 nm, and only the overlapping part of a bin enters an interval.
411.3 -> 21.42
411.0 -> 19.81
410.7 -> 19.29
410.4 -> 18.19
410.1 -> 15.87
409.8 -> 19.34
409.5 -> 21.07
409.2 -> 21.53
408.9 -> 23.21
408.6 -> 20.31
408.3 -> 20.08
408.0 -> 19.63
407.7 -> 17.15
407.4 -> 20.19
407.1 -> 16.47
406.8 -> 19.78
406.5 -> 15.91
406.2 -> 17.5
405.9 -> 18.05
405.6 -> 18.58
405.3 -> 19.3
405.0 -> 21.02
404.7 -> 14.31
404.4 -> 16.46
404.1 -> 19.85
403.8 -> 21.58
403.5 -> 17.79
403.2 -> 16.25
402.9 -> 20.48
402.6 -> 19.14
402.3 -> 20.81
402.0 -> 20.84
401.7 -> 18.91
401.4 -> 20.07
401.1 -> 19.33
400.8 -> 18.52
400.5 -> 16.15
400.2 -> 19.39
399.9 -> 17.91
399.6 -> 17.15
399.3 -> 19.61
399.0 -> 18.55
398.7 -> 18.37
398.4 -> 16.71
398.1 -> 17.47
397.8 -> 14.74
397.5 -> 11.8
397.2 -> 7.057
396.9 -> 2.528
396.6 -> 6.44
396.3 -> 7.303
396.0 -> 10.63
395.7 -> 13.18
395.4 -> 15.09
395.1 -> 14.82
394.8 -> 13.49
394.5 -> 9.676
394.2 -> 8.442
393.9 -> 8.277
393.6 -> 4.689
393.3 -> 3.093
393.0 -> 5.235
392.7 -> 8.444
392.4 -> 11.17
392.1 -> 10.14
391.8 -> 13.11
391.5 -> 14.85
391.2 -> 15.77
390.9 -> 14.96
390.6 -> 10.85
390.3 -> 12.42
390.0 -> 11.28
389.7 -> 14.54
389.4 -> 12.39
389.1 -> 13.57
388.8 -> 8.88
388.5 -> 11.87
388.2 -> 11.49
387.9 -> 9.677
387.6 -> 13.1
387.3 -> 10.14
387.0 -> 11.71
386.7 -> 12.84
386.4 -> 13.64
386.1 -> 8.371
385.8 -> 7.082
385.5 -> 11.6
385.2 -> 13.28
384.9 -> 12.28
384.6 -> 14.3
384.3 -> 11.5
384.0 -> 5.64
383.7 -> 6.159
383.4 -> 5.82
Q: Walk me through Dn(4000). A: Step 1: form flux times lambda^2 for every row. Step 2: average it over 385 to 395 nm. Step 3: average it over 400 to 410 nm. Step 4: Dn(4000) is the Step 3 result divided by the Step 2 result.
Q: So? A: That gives 1.88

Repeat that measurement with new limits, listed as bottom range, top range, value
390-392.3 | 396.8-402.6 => 1.35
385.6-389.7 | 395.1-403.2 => 1.48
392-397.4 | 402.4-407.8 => 2.18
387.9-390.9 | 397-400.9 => 1.42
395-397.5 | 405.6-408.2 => 1.98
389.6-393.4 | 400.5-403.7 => 1.79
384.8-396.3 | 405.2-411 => 1.86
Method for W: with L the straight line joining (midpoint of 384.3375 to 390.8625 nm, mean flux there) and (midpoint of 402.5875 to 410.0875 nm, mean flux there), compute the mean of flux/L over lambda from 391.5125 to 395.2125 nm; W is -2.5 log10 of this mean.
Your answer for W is 0.43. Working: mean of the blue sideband 11.7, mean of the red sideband 18.9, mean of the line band 9.37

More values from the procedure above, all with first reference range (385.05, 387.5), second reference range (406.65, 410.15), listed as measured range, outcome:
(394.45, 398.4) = 0.31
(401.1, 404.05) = -0.13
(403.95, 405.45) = 0.00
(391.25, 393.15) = 0.23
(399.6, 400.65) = -0.08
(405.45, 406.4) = 0.05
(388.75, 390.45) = 0.00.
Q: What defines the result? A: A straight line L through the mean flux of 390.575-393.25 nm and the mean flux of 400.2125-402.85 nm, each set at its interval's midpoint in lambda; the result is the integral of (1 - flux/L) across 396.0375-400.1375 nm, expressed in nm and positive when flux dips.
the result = 0.777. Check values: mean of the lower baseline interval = 11.3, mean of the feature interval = 13.6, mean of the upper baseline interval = 19.3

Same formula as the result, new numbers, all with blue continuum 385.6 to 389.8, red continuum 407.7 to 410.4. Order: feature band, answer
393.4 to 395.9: 0.599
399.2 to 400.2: -0.136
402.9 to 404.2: -0.099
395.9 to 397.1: 0.667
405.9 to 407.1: 0.078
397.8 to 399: -0.129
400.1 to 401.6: -0.188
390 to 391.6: -0.115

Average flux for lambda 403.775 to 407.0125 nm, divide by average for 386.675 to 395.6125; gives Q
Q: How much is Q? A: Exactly 1.63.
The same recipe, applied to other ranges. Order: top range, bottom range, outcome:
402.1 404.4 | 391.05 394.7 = 2.03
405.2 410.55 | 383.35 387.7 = 1.80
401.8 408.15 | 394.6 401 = 1.32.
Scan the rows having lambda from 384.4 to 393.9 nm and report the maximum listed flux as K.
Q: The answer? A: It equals 15.77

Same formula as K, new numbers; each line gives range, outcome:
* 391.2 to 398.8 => 18.37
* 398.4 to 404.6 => 21.58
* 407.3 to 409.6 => 23.21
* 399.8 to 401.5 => 20.07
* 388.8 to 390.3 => 14.54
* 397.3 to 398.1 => 17.47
